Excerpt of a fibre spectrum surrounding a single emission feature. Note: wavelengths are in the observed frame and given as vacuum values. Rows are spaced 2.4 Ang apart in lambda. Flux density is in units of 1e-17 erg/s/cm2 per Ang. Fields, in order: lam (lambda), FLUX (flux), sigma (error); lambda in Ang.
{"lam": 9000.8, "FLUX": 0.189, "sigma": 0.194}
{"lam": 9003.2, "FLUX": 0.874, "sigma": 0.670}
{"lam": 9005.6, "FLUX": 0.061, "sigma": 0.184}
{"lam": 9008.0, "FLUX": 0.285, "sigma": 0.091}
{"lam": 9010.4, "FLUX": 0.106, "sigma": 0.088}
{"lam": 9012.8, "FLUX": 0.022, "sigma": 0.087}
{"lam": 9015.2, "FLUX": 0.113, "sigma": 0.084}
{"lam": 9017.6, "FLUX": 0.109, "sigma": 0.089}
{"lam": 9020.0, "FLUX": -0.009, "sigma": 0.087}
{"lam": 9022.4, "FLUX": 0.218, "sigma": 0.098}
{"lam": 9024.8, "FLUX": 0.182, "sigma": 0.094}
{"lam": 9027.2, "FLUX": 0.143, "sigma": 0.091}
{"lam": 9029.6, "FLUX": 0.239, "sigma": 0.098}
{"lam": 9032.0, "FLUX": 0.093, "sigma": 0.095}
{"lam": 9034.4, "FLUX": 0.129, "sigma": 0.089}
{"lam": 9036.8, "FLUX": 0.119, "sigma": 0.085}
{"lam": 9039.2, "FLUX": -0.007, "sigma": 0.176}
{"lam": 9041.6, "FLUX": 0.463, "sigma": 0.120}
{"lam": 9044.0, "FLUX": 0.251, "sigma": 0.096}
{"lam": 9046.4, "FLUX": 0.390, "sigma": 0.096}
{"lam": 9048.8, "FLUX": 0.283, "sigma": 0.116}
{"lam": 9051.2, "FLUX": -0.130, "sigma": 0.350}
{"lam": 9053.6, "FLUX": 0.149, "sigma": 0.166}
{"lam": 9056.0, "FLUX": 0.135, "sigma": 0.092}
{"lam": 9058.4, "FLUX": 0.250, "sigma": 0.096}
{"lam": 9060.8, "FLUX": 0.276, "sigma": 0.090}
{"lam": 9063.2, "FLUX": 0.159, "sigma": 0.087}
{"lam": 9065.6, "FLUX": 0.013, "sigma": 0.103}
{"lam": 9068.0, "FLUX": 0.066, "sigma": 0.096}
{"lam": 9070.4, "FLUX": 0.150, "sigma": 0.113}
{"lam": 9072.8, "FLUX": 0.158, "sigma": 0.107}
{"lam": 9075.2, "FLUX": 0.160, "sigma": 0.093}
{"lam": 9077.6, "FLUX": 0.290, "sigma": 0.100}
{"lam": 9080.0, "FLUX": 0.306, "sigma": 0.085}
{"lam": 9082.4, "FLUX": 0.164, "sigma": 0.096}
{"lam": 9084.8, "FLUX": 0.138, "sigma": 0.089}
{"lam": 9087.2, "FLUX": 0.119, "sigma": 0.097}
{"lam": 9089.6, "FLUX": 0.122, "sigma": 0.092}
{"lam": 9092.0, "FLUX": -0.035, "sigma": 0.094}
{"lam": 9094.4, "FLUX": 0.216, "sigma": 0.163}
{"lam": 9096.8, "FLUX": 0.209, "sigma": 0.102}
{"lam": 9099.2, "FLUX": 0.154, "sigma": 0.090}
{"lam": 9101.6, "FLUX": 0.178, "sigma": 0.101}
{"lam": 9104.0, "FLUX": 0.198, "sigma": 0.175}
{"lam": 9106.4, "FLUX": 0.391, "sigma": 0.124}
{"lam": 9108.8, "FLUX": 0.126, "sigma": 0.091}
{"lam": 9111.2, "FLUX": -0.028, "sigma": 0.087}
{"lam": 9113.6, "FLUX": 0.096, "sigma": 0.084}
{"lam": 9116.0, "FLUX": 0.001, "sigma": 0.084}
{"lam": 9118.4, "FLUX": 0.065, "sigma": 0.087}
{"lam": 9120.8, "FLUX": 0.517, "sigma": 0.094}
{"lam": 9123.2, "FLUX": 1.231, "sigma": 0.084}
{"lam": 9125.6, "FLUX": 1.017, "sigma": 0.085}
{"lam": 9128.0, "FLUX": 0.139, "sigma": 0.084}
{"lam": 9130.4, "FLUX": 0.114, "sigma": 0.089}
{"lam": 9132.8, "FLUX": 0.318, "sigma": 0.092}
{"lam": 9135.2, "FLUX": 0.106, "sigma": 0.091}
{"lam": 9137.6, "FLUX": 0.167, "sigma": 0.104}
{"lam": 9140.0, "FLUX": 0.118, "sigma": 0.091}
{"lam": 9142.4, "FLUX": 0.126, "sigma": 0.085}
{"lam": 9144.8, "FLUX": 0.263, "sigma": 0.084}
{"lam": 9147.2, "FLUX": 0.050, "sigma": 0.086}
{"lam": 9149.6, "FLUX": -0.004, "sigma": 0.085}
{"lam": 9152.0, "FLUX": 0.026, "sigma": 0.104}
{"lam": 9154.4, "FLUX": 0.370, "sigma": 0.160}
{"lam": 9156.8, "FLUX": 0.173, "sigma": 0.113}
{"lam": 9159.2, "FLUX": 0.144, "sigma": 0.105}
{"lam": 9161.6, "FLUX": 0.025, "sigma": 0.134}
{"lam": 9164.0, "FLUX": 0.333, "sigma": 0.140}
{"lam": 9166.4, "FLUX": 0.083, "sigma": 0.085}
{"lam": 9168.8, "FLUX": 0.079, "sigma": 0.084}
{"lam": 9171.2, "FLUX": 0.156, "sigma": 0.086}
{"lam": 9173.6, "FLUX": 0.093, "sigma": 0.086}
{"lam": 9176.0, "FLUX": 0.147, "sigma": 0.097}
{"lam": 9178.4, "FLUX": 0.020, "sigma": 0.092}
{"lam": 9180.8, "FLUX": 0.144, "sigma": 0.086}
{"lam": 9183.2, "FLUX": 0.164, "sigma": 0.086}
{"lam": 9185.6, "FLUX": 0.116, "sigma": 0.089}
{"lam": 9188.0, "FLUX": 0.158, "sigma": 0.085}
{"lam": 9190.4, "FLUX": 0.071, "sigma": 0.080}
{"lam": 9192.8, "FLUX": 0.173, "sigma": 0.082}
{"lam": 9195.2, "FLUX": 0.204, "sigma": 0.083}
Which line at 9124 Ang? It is H-beta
